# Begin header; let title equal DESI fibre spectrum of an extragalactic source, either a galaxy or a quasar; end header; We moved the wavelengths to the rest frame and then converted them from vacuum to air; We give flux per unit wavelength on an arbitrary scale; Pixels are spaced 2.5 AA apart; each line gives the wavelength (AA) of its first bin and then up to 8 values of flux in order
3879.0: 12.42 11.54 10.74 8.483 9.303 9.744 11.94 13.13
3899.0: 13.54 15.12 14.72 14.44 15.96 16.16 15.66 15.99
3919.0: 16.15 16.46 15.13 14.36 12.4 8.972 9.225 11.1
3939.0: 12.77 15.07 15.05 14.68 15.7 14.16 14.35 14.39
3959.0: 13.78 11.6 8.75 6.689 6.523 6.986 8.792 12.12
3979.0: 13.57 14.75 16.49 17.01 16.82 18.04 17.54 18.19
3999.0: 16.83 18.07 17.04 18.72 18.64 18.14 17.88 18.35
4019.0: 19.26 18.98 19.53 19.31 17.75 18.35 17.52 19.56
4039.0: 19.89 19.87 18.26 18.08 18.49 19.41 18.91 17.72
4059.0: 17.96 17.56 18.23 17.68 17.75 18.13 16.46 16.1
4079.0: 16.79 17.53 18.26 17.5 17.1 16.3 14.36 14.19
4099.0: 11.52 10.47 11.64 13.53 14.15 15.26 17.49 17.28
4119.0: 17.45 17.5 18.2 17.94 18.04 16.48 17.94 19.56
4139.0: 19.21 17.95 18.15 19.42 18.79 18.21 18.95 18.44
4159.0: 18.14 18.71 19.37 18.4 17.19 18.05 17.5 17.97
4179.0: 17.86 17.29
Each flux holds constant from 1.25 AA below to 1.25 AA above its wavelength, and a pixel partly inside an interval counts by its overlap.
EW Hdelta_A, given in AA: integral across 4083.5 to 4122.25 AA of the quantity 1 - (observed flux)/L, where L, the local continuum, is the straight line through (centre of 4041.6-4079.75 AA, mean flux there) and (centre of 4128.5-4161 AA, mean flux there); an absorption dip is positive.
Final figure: 6.4 AA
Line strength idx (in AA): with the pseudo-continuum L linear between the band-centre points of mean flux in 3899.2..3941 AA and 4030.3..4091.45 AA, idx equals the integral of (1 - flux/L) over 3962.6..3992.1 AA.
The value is 6.8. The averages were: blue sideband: 14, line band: 12.1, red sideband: 18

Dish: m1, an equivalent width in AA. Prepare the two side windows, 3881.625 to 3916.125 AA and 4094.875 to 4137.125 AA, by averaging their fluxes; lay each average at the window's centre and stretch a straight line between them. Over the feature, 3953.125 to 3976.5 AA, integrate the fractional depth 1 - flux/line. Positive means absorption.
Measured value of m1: 6.1 AA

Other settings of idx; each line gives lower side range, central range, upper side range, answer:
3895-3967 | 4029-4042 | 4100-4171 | -2.8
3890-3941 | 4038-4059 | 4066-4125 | -4.7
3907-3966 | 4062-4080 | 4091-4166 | -1.6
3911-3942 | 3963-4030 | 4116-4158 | -1.3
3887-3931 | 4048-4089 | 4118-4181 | -2.4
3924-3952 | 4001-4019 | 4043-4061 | -1.9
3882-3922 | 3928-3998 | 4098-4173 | 6.8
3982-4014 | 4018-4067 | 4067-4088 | -3.4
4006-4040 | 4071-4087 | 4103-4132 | 0.1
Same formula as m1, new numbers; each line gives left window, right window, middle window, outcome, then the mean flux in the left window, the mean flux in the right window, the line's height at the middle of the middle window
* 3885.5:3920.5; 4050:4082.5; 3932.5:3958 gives 1.93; 13.7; 17.7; 14.7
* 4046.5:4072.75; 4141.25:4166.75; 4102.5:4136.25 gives 3.73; 18.2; 18.6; 18.5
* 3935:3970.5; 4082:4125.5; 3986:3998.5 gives -4.06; 12.4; 15.5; 13.2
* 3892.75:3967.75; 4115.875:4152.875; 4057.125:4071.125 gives -1.07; 13.6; 18.2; 16.6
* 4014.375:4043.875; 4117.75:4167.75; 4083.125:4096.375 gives 1.53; 18.9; 18.3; 18.6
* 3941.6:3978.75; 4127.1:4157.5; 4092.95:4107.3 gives 3.67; 11.8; 18.4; 16.9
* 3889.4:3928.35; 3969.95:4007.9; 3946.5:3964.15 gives 1.56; 14.4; 15.3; 15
